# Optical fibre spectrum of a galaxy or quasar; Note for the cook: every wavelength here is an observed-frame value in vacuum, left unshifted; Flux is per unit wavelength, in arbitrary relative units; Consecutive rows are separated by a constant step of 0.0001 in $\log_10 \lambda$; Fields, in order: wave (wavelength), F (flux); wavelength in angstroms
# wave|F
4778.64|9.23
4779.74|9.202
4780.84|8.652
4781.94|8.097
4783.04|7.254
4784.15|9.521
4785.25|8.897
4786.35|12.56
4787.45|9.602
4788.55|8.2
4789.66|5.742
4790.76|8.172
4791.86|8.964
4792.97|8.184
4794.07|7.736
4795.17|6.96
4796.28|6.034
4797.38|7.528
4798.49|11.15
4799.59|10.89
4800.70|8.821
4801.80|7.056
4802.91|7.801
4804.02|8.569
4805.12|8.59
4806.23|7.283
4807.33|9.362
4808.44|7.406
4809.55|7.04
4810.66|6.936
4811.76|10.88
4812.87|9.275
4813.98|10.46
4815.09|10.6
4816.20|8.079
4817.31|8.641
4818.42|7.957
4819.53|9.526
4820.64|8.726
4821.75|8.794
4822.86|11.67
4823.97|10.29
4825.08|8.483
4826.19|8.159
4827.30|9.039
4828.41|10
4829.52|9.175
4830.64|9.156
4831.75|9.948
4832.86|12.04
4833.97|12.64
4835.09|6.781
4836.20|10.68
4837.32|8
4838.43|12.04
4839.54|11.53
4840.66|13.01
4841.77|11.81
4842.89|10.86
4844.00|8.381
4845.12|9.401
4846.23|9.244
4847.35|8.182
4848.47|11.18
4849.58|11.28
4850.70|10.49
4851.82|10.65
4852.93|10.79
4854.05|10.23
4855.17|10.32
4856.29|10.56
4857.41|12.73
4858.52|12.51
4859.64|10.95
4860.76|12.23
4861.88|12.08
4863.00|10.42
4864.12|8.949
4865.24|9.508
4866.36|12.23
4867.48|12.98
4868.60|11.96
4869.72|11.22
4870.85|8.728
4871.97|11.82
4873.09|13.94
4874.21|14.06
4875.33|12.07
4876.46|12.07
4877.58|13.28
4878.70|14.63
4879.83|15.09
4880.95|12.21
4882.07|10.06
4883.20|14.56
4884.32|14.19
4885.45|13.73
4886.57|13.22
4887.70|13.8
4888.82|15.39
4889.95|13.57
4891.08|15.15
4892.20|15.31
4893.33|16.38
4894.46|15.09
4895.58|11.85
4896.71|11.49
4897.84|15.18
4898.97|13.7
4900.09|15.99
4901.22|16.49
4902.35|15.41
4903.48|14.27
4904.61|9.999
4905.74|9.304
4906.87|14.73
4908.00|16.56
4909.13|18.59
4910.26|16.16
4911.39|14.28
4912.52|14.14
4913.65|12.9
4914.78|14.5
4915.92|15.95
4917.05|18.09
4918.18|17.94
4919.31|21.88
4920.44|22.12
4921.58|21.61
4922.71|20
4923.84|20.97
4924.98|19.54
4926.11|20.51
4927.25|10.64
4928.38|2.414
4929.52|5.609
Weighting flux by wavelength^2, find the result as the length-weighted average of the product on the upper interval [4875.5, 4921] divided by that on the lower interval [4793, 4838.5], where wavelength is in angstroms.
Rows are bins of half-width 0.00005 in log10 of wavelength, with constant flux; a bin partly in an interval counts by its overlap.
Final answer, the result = 1.7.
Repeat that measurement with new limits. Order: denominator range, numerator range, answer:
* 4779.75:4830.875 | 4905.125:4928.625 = 1.98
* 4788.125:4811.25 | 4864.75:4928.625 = 1.88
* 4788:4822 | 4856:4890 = 1.51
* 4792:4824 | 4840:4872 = 1.27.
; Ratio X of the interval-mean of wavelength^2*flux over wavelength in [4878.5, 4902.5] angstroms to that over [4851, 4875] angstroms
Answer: 1.26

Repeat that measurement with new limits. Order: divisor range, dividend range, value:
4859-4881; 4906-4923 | 1.45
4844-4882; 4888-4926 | 1.42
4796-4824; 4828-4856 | 1.18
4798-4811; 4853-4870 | 1.37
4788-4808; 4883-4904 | 1.84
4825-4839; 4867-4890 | 1.36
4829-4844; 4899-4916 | 1.43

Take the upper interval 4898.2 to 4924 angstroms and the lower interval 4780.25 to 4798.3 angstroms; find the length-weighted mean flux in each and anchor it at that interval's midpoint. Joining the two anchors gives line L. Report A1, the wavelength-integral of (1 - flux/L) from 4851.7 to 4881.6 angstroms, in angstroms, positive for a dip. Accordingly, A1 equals 3.52 angstroms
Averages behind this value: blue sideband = 8.31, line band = 11.8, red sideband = 16.3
